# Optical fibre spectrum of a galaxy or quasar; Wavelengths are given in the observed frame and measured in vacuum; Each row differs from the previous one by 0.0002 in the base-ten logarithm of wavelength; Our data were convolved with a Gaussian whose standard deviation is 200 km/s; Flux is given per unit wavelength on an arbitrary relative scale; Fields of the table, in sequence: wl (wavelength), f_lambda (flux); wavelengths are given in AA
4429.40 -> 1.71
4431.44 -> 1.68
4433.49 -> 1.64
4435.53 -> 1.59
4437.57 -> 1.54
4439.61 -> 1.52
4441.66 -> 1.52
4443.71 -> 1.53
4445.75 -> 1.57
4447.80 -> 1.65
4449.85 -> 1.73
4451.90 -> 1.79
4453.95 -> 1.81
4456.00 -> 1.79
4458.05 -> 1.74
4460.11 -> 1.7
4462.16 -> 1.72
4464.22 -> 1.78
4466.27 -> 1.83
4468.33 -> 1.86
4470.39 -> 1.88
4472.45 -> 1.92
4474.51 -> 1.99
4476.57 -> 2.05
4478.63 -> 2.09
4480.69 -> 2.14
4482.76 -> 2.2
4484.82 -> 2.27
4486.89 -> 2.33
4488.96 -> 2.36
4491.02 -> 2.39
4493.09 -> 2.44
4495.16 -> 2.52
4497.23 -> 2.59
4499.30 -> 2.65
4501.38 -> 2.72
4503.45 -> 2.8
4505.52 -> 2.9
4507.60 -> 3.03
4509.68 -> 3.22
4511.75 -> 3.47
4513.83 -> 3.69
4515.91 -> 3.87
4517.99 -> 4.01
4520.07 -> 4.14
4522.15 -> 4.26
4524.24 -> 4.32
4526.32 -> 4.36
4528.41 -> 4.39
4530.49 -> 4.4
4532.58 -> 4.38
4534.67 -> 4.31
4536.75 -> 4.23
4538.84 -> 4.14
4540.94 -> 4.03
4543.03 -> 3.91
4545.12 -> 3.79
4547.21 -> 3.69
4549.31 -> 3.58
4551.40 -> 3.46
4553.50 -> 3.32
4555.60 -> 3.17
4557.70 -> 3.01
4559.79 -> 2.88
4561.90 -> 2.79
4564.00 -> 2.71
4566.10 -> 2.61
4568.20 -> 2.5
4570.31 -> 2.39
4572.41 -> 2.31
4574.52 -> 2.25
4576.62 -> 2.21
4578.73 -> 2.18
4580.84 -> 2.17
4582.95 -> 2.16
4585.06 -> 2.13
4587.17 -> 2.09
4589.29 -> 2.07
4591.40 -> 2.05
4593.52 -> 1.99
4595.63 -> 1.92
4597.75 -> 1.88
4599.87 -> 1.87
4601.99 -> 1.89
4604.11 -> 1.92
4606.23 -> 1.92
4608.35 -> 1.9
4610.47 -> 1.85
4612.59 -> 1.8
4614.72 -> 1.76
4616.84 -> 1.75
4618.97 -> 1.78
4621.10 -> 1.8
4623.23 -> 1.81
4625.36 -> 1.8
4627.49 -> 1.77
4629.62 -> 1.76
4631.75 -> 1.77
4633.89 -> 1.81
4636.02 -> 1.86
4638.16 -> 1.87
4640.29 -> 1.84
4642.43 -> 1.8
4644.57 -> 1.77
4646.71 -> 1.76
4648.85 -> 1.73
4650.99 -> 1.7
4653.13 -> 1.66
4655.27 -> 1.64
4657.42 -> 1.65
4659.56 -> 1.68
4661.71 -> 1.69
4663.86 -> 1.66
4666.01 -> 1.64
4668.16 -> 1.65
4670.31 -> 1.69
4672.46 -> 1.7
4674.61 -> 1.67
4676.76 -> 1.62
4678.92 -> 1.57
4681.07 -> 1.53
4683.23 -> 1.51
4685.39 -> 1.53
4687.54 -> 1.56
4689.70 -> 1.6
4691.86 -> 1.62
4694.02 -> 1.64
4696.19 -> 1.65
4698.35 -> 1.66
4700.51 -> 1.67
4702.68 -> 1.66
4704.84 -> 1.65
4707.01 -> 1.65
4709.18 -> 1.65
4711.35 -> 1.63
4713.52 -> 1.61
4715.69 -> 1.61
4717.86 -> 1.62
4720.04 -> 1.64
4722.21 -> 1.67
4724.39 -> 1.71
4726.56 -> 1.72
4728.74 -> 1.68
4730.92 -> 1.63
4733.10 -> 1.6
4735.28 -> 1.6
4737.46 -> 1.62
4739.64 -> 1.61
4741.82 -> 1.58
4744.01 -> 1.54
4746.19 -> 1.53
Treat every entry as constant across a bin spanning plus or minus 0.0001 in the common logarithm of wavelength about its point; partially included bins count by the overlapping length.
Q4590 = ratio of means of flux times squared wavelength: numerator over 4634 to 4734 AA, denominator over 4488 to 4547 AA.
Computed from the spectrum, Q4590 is 0.5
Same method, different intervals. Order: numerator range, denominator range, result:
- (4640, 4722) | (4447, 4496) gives 0.90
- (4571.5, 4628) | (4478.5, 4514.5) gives 0.77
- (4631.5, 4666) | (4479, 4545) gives 0.55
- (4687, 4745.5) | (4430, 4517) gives 0.83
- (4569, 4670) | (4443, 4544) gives 0.70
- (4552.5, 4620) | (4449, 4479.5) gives 1.27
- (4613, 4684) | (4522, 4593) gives 0.57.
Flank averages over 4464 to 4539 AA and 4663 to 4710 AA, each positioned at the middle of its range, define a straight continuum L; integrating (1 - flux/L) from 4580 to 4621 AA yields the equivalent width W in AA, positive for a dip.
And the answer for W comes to 6.2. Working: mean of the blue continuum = 3.03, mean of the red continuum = 1.63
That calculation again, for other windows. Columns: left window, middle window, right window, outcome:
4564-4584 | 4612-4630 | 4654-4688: 1.9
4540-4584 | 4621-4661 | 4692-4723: 8.3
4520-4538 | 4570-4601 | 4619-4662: 9.4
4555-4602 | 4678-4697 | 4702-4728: 2.2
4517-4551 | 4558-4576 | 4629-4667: 4.5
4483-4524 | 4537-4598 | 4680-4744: -3.1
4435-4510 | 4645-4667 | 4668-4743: 0.5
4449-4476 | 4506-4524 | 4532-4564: -4.9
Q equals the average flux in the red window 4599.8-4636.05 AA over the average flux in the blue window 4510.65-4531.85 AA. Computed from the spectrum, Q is 0.4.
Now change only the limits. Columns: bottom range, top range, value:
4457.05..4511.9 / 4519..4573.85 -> 1.55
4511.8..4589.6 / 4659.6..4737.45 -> 0.49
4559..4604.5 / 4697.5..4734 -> 0.74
